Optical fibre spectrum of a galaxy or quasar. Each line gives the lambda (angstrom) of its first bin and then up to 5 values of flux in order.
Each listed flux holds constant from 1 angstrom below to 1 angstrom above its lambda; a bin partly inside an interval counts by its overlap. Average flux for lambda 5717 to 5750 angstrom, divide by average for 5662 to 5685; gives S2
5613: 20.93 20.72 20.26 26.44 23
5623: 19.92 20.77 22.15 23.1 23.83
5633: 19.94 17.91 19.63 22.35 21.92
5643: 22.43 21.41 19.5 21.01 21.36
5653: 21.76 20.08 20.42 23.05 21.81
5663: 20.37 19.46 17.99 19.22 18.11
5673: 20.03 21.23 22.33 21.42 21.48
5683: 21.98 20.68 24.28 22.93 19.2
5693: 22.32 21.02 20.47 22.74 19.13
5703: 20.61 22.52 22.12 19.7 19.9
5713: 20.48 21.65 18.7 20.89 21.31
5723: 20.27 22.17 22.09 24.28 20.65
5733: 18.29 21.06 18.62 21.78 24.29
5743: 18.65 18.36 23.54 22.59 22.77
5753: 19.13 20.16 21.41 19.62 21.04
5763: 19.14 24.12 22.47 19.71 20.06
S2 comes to 1.04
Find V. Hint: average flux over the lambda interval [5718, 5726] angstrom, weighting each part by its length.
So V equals 21.2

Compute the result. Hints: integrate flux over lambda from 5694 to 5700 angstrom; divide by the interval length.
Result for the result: 21.4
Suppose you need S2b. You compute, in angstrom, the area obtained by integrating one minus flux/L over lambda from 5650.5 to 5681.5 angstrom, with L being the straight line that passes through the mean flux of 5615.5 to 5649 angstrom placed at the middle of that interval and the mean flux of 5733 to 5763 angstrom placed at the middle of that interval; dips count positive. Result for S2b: 1.0 angstrom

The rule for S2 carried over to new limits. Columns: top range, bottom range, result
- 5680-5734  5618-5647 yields 0.98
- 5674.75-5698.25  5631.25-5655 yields 1.04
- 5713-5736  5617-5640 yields 0.97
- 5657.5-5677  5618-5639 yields 0.93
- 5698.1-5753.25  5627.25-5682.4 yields 1.01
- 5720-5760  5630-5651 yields 1.00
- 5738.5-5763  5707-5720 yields 1.03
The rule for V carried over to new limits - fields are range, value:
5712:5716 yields 21.1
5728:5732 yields 22.5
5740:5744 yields 21.5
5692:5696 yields 21.7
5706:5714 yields 20.6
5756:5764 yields 20.3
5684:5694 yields 21.9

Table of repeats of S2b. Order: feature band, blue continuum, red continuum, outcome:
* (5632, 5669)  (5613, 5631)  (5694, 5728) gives 1.81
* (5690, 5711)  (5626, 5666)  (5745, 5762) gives 0.21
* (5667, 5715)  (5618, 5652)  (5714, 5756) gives 0.60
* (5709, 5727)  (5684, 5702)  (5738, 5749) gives 0.62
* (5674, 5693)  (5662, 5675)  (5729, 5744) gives -2.03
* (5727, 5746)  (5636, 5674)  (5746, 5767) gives 0.46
